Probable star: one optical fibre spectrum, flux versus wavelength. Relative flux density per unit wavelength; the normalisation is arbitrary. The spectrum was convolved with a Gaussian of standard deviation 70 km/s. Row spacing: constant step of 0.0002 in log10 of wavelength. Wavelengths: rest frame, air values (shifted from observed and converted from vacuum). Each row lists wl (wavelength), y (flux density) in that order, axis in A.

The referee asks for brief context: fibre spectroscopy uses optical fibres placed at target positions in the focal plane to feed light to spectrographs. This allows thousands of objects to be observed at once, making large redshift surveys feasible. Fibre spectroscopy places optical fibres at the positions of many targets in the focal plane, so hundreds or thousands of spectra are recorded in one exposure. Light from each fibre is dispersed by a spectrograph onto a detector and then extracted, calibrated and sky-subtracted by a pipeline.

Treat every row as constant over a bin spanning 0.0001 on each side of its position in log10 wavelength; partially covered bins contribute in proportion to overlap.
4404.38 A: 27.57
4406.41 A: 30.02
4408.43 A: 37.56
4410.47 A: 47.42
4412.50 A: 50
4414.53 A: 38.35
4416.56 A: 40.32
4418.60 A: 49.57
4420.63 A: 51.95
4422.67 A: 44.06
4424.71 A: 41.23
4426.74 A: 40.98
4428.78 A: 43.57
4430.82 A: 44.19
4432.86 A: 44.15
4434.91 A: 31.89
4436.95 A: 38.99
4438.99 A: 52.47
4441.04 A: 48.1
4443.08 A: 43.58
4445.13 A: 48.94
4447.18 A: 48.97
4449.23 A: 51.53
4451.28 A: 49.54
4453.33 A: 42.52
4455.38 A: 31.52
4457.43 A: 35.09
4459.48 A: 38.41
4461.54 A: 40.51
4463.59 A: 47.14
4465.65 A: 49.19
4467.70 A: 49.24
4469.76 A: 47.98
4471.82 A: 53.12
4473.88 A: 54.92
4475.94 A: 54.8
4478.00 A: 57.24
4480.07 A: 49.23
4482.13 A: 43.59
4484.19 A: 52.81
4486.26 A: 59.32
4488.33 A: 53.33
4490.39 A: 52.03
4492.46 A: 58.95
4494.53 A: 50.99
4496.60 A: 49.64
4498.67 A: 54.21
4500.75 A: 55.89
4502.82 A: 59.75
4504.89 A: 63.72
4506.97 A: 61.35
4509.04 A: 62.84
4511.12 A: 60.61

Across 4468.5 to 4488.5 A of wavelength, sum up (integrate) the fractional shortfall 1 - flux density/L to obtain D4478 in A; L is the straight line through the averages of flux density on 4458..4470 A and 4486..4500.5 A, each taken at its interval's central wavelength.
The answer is -1.3 A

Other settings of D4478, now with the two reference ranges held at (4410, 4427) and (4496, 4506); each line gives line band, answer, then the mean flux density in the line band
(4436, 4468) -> 3.3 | 44.6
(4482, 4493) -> 0.2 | 53.9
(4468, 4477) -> 0.1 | 52.4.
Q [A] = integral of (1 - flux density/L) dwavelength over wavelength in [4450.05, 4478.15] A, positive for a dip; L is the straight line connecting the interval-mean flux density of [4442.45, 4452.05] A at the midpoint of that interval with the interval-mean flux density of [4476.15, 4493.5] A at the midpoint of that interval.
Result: 2.6 A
